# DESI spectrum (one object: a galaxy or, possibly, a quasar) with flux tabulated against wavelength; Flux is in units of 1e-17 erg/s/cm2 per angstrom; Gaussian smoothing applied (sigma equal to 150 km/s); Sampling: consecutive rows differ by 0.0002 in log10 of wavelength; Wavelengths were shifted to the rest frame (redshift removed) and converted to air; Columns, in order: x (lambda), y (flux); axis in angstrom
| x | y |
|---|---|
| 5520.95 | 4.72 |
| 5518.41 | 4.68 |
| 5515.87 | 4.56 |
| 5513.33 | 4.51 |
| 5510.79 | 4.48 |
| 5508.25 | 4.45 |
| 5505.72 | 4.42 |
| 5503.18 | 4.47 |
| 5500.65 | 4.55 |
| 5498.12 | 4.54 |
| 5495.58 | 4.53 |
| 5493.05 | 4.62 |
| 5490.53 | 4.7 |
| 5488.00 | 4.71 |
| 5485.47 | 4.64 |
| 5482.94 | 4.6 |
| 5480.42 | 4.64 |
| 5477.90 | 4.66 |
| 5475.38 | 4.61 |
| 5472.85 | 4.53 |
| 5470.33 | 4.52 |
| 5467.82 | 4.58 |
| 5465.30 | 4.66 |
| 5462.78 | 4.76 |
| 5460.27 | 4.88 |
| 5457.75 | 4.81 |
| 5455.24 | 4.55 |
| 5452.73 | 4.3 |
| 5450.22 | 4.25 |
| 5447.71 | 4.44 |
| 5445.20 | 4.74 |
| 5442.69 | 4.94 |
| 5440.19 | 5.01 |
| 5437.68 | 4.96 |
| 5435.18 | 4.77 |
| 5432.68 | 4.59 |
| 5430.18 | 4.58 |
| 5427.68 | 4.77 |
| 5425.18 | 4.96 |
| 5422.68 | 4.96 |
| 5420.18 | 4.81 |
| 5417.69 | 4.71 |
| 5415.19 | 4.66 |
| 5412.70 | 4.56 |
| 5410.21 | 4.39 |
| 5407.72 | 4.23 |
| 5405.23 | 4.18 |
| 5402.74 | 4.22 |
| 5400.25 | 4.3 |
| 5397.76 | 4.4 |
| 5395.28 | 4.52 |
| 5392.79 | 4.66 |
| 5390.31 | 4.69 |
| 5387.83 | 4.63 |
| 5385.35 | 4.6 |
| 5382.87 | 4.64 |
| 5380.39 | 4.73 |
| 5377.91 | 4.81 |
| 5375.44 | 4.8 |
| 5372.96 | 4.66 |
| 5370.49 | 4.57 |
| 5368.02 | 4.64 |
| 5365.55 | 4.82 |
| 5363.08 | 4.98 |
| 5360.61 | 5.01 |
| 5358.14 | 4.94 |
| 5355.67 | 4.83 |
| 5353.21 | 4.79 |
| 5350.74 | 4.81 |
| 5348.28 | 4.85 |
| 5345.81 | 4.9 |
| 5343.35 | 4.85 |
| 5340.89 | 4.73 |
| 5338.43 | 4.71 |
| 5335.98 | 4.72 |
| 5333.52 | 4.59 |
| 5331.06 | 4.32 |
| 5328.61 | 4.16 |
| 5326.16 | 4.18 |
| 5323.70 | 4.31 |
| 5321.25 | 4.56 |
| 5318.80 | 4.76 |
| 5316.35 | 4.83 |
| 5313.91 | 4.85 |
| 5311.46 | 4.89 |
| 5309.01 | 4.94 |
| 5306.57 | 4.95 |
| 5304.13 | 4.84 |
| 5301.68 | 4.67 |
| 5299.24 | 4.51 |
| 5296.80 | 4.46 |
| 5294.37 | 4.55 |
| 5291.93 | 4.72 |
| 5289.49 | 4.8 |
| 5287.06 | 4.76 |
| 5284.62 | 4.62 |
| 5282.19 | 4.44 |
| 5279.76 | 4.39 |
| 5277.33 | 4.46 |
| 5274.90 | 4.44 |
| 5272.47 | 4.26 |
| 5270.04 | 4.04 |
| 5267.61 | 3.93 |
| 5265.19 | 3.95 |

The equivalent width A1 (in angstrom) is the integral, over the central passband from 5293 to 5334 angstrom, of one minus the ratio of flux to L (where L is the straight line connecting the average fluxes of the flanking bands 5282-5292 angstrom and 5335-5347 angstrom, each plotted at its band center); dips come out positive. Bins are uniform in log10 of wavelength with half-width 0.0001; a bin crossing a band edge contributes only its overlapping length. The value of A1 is 1.1 angstrom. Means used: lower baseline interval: 4.69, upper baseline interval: 4.79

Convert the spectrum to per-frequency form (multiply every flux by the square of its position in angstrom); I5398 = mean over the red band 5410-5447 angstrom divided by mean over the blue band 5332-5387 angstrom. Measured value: 1.03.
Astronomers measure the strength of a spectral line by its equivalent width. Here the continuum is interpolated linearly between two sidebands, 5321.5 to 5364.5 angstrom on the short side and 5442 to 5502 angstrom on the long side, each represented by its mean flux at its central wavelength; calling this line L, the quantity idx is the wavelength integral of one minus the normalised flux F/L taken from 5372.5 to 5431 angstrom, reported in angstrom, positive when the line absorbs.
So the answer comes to 0.6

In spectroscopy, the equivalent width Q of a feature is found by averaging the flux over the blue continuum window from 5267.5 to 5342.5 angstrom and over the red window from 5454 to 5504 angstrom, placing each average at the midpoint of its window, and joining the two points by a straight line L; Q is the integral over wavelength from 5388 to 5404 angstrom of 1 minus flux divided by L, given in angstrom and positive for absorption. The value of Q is 0.4 angstrom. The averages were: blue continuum 4.57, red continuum 4.63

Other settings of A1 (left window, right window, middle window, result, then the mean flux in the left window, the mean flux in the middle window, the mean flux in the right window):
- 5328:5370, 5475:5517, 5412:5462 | -0.8 angstrom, 4.75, 4.71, 4.57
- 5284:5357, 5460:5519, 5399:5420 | 0.9 angstrom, 4.68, 4.43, 4.59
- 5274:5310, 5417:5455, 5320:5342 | 0.9 angstrom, 4.64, 4.47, 4.72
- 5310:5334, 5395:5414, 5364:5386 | -1.4 angstrom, 4.55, 4.7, 4.34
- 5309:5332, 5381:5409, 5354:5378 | -1.6 angstrom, 4.56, 4.81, 4.47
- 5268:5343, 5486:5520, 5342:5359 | -1.0 angstrom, 4.58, 4.85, 4.56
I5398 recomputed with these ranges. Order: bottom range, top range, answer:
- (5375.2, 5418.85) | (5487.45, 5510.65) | 1.04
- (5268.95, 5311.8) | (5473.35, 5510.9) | 1.07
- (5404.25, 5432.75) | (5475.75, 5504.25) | 1.02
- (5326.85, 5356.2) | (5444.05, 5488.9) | 1.03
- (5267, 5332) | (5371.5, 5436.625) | 1.05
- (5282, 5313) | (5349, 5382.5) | 1.04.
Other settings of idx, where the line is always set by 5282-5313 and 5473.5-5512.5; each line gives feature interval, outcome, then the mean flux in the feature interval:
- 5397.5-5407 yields 0.8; 4.26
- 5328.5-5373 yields -0.7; 4.75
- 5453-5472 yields -0.3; 4.66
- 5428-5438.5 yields -0.2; 4.72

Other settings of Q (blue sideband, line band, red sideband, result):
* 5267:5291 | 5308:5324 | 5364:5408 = -1.0 angstrom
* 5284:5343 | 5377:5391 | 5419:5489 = 0.0 angstrom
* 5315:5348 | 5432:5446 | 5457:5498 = -0.6 angstrom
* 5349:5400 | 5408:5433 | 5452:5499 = 0.0 angstrom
